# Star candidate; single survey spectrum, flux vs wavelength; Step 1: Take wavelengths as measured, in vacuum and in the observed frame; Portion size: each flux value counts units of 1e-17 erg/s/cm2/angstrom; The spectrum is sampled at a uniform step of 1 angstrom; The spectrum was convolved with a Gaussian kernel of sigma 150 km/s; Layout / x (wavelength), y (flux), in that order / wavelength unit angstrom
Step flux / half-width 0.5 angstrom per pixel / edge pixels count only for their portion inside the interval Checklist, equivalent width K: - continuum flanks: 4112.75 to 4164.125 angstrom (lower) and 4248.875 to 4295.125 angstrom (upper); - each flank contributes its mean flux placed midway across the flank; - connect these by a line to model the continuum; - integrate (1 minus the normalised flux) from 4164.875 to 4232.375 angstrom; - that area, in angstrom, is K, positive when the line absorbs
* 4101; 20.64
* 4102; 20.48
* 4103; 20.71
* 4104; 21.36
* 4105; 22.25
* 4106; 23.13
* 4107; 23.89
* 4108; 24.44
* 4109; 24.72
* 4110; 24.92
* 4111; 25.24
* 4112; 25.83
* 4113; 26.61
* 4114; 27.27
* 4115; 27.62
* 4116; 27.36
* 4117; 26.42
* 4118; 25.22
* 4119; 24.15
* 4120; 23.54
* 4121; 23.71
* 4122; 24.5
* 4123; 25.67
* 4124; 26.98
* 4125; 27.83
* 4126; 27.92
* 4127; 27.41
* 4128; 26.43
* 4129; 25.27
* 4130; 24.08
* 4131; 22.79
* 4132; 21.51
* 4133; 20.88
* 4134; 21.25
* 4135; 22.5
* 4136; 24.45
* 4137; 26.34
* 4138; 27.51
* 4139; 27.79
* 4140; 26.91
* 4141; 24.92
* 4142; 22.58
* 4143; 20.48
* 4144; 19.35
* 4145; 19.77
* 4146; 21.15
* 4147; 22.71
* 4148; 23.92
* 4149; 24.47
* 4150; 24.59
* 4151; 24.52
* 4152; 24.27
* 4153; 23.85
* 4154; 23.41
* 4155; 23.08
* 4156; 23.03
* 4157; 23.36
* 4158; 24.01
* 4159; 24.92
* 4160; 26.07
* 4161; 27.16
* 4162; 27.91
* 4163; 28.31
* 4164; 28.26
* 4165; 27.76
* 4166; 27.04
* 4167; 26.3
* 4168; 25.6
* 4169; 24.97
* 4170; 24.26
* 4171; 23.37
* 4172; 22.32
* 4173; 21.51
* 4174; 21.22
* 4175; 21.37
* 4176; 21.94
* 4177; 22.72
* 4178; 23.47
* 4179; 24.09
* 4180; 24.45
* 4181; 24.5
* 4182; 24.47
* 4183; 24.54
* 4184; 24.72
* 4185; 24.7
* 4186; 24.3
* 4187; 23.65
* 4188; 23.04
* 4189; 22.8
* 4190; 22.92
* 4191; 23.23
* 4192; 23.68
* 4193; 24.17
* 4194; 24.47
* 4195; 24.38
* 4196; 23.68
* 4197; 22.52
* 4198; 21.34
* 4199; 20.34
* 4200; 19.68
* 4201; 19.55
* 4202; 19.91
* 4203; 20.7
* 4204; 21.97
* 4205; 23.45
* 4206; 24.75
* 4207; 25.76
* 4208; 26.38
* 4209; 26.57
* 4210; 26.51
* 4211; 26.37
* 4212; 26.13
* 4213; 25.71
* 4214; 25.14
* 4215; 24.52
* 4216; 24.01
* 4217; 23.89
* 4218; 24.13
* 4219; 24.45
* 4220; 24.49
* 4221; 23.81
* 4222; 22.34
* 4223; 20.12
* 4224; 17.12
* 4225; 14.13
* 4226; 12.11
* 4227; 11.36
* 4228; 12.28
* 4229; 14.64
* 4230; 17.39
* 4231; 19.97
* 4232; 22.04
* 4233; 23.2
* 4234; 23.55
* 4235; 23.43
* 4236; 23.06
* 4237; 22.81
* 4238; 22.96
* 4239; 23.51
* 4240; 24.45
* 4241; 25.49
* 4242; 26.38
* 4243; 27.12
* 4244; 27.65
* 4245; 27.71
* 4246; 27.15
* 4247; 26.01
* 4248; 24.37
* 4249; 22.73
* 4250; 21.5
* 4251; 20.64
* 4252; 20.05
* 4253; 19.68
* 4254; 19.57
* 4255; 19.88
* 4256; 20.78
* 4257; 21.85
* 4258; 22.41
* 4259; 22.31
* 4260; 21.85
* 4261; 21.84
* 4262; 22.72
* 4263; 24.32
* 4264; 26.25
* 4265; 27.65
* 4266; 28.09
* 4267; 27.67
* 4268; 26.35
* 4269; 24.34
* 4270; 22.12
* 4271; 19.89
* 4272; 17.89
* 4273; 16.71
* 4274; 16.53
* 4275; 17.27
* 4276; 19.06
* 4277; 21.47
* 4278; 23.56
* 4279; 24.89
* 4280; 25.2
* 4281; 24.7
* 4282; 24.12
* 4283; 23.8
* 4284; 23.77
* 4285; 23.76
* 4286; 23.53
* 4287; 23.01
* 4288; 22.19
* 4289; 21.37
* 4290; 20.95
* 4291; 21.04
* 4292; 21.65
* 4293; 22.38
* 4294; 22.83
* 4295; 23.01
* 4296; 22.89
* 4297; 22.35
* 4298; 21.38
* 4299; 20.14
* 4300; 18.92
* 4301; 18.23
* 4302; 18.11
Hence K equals 2.9 angstrom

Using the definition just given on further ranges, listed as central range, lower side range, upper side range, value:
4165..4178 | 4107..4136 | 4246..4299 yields 0.3 angstrom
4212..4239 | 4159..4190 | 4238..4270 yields 3.5 angstrom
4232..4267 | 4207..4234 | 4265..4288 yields -2.3 angstrom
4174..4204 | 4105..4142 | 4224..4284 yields 0.9 angstrom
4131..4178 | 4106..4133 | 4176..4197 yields 1.0 angstrom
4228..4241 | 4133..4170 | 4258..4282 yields 1.0 angstrom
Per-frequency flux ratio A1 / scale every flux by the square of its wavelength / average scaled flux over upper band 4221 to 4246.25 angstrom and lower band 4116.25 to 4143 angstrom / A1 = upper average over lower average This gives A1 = 0.9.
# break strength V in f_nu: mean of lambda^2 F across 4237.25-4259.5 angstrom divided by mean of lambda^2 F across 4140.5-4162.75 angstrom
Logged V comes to 1.0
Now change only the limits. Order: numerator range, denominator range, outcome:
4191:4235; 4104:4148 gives 0.93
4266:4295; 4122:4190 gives 0.97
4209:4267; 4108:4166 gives 0.96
